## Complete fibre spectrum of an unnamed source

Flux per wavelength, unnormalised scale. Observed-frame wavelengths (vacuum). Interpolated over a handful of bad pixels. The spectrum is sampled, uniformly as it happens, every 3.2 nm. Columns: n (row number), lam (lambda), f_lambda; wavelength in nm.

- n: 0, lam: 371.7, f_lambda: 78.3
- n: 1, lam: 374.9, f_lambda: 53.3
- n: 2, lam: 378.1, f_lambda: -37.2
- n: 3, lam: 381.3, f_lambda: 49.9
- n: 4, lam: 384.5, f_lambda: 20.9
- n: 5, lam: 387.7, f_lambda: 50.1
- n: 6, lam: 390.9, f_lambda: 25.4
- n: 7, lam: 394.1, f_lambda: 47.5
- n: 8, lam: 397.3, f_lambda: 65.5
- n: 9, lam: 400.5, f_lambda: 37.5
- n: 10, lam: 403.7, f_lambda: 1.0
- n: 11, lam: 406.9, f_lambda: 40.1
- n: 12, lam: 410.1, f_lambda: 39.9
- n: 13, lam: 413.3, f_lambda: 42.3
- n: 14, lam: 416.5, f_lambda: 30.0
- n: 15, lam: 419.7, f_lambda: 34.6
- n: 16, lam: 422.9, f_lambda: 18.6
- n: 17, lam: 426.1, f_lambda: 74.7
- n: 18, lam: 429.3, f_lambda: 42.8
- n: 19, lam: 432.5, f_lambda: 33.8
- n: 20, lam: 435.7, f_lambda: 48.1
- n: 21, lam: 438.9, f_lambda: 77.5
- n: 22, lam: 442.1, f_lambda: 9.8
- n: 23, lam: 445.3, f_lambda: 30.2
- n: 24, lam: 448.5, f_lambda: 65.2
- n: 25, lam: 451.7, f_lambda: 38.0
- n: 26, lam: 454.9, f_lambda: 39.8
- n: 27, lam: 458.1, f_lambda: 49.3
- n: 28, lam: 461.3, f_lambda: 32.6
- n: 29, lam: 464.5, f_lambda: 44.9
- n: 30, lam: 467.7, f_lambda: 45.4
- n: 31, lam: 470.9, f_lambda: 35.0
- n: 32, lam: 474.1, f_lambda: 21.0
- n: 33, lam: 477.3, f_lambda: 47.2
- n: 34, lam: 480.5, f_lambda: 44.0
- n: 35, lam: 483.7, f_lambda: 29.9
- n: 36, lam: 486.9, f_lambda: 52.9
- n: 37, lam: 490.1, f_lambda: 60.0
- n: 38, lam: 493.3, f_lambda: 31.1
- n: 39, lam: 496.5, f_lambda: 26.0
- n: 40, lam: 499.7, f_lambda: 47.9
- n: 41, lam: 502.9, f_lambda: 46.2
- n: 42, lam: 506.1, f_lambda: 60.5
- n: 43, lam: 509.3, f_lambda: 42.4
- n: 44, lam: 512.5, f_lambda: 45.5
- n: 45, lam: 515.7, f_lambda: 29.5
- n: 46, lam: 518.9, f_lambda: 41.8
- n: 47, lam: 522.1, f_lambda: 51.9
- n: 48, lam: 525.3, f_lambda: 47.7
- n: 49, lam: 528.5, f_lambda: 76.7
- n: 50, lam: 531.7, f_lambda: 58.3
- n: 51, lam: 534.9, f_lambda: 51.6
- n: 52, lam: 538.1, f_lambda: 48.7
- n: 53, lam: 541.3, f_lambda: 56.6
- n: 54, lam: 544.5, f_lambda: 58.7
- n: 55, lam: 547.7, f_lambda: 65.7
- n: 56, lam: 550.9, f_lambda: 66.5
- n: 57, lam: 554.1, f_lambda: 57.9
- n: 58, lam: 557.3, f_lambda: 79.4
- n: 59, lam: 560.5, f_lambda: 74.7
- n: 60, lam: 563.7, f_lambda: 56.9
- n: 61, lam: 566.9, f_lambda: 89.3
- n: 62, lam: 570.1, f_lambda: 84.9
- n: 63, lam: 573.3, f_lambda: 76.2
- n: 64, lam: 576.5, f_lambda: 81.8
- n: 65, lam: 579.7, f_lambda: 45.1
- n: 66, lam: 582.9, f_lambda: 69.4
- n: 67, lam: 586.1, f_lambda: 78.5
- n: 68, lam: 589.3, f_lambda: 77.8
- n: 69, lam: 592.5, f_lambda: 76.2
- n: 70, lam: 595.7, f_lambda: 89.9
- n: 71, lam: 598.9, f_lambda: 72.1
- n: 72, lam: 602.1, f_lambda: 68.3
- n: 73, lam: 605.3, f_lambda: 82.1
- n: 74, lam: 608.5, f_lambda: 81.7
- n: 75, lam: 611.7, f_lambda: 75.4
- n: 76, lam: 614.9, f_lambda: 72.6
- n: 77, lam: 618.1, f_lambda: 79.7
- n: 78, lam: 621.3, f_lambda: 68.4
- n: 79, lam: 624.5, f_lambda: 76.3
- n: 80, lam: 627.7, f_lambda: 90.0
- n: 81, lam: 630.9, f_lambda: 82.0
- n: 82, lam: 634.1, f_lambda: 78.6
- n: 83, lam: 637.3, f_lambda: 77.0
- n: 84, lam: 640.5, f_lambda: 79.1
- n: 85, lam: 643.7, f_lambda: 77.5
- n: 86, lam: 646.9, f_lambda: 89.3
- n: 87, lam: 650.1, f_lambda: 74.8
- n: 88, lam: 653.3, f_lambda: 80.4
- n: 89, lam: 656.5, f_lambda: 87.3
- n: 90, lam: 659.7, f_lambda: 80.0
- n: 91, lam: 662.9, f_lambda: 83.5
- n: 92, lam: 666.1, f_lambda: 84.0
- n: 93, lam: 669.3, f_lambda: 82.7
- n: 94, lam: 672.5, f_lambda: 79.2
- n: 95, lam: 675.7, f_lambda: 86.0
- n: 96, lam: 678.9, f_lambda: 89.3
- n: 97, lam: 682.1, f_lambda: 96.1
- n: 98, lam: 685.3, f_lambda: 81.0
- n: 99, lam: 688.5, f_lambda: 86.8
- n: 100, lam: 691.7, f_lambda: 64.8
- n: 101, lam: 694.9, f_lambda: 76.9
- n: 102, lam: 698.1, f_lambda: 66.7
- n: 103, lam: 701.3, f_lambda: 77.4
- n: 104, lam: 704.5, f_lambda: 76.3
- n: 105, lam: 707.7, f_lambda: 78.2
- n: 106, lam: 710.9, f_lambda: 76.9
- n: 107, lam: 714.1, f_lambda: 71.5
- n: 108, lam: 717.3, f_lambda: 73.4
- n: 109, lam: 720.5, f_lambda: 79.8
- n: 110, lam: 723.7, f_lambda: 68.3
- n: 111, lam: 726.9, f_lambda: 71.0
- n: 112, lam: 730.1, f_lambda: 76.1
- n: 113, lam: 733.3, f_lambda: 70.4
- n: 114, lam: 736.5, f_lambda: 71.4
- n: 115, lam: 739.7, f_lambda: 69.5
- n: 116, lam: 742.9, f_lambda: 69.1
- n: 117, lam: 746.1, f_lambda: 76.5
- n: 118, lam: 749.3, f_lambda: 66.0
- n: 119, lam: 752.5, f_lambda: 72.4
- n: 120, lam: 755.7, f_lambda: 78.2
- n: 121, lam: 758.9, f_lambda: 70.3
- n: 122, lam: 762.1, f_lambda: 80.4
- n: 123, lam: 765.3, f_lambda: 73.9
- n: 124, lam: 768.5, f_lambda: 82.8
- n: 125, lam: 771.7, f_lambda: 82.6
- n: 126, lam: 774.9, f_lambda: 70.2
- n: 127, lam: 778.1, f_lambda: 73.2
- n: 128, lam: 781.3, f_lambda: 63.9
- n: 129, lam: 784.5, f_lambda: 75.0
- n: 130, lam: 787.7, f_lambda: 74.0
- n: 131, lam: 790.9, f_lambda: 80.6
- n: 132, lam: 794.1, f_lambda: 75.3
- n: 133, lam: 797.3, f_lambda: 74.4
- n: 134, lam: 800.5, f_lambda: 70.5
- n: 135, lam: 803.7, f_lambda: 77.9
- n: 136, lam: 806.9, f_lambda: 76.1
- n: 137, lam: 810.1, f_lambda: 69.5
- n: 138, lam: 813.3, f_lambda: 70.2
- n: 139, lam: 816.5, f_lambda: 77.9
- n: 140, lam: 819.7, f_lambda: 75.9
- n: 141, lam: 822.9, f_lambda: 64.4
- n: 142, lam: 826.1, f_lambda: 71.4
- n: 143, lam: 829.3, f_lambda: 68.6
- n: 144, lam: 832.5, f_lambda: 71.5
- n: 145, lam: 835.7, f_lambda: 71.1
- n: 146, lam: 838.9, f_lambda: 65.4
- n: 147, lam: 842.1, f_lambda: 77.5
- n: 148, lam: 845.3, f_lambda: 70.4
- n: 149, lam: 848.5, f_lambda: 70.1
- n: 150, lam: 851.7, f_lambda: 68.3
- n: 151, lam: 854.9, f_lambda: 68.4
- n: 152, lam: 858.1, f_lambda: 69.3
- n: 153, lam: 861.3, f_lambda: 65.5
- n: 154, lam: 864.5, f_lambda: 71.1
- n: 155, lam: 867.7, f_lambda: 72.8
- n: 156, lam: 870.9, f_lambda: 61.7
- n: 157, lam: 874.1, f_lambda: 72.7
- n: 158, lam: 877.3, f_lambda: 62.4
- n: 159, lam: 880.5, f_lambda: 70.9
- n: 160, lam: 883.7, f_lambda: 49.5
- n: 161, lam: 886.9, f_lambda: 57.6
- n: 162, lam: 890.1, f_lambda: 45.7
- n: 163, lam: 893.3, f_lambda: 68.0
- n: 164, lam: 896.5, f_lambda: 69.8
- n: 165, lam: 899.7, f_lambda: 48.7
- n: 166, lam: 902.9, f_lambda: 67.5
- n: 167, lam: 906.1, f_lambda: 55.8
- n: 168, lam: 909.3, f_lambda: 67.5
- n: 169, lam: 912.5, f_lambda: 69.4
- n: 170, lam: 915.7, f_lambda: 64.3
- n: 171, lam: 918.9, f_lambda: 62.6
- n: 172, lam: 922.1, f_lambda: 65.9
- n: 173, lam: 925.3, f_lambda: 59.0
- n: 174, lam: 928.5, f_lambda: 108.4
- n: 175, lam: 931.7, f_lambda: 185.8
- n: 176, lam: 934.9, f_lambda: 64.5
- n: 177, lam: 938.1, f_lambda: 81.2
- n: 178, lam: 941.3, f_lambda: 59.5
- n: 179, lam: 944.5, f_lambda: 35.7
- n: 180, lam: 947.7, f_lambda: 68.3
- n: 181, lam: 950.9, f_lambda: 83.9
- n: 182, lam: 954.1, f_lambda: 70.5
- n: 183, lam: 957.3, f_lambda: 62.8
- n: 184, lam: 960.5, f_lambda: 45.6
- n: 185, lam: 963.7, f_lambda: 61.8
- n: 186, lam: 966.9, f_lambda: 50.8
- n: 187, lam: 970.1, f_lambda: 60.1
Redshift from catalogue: 0.417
